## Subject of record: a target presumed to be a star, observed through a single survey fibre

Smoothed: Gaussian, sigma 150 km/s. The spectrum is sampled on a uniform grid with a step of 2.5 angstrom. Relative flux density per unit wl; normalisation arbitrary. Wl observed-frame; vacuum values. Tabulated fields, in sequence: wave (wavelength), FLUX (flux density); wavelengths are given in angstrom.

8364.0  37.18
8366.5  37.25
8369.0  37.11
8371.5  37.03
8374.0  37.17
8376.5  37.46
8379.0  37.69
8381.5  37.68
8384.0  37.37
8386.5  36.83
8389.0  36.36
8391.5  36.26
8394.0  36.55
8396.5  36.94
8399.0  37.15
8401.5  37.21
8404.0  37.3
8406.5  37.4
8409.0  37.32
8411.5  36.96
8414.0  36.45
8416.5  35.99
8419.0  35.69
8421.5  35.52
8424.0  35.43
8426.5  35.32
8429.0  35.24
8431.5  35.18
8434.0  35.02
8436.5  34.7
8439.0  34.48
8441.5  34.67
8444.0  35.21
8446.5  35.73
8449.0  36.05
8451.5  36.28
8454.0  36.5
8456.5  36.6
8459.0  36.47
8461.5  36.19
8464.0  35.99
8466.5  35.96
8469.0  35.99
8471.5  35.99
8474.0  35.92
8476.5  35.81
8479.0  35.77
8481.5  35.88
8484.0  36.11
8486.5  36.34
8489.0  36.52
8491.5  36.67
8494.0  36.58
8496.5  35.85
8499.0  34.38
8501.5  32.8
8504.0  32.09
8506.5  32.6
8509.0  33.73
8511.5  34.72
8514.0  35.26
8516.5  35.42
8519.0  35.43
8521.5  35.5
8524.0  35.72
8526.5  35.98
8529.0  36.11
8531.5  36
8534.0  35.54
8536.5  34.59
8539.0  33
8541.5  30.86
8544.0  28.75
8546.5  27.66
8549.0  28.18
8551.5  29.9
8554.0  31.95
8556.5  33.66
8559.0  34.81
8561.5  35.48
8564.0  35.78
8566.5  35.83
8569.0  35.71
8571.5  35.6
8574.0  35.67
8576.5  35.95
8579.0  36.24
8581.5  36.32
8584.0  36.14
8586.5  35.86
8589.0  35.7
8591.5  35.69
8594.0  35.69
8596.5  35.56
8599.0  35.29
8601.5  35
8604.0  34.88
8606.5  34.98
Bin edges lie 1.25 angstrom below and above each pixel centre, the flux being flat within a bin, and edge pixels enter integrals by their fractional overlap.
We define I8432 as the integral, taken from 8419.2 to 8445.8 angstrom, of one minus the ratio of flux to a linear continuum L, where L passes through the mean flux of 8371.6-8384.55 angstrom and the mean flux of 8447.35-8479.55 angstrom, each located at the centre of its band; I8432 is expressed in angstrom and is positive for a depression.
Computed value 1.1 angstrom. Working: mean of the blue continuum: 37.4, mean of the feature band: 35.1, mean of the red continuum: 36.1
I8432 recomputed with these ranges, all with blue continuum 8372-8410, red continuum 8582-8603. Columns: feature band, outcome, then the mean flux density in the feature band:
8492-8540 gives 1.8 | 34.8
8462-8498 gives 0.4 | 36.1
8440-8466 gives 0.5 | 36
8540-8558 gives 2.9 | 30.2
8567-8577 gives 0.0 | 35.7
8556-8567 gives 0.2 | 35.2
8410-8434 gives 0.7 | 35.7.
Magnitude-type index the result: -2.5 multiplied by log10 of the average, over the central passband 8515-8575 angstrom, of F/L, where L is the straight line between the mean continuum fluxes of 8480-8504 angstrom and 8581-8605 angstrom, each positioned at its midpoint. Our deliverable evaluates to 0.05 mag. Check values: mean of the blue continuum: 35.5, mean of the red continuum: 35.6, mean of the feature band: 33.9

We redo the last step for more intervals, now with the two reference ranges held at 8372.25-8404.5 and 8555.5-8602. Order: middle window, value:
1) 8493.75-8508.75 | 0.07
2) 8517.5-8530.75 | 0.01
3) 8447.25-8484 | 0.01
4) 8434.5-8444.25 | 0.06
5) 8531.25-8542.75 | 0.07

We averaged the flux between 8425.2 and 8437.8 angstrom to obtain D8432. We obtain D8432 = 35.1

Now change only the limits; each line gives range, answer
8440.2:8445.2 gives 34.9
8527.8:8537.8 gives 35.5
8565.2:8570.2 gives 35.8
